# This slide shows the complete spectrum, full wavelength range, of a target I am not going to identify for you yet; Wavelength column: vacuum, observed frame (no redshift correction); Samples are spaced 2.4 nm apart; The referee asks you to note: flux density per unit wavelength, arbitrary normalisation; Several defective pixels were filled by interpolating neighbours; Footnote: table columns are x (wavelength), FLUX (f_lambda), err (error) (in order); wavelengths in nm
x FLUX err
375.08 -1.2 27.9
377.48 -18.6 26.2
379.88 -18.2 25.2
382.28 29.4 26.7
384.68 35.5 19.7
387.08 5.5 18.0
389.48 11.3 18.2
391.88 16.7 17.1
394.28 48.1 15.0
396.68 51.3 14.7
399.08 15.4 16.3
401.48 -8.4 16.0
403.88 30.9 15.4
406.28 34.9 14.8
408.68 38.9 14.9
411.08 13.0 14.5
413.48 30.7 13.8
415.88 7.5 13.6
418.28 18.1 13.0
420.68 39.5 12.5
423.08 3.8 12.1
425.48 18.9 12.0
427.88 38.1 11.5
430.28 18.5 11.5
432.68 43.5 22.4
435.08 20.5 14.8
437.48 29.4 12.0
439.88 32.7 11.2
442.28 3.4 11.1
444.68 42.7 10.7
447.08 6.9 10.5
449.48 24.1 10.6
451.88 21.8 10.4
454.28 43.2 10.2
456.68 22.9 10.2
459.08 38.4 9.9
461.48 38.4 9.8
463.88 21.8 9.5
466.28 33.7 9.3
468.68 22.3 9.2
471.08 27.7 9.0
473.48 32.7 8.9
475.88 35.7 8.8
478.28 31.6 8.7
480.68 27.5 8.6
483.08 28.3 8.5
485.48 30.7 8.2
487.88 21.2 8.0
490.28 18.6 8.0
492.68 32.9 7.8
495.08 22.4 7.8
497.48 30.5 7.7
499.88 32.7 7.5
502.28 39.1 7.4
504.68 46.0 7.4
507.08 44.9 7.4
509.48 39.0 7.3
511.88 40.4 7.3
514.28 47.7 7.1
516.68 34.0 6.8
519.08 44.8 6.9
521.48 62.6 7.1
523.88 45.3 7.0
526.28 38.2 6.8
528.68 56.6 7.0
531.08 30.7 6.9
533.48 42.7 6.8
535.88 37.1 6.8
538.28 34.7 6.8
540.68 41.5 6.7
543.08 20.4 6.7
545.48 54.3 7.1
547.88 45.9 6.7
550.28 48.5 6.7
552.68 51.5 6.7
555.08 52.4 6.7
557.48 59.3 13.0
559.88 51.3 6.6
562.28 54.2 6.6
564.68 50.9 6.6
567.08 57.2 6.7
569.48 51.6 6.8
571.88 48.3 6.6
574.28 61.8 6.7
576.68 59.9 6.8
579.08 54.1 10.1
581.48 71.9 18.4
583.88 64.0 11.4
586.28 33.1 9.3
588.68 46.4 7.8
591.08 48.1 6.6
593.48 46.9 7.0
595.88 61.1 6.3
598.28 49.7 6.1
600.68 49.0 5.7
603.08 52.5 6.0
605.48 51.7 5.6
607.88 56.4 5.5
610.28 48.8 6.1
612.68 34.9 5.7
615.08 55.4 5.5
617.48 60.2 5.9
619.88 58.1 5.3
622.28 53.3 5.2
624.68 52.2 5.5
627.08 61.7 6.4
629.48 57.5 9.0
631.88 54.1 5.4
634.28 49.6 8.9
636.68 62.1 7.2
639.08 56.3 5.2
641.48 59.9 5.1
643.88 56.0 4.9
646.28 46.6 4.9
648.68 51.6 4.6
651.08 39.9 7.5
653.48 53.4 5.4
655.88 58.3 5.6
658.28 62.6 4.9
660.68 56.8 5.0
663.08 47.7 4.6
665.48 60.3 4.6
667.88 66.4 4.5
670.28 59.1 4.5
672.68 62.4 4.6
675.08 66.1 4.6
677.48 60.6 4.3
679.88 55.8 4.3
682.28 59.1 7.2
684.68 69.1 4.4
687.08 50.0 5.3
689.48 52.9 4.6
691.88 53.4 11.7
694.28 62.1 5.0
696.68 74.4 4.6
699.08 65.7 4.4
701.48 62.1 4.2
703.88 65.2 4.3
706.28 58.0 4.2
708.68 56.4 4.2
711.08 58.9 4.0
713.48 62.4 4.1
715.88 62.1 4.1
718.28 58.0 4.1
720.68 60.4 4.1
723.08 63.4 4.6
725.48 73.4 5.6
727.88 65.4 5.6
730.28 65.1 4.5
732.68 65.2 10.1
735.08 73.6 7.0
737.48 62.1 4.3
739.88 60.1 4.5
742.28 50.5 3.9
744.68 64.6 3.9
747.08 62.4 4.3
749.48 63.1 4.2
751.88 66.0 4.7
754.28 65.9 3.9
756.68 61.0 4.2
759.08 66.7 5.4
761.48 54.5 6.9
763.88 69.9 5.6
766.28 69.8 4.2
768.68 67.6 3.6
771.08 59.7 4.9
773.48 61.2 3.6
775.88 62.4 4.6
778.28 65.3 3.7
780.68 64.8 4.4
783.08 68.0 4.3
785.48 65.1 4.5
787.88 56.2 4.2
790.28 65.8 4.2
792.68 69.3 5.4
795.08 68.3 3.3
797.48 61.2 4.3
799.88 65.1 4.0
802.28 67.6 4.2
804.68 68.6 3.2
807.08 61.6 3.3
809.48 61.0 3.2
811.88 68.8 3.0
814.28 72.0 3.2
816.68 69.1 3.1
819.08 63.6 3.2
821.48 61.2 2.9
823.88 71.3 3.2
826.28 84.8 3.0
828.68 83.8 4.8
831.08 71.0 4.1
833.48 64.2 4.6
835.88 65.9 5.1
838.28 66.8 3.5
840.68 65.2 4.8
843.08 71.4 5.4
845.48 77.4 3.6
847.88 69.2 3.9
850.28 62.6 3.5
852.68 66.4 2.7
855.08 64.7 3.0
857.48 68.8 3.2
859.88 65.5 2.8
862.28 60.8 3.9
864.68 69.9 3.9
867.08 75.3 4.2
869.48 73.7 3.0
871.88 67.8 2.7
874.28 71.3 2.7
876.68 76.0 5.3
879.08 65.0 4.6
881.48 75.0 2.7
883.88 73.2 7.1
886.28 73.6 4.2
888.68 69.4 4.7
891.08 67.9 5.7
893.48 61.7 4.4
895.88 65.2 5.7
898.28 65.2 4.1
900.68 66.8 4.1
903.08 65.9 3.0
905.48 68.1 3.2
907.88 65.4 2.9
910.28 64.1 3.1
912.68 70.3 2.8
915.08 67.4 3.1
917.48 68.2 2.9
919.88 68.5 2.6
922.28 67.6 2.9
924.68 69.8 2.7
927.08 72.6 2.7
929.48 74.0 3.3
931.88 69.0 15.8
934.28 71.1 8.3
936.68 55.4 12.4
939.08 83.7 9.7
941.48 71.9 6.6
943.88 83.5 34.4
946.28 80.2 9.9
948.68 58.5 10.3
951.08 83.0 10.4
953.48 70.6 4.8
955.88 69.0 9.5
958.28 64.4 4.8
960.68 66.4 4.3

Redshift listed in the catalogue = 0.258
